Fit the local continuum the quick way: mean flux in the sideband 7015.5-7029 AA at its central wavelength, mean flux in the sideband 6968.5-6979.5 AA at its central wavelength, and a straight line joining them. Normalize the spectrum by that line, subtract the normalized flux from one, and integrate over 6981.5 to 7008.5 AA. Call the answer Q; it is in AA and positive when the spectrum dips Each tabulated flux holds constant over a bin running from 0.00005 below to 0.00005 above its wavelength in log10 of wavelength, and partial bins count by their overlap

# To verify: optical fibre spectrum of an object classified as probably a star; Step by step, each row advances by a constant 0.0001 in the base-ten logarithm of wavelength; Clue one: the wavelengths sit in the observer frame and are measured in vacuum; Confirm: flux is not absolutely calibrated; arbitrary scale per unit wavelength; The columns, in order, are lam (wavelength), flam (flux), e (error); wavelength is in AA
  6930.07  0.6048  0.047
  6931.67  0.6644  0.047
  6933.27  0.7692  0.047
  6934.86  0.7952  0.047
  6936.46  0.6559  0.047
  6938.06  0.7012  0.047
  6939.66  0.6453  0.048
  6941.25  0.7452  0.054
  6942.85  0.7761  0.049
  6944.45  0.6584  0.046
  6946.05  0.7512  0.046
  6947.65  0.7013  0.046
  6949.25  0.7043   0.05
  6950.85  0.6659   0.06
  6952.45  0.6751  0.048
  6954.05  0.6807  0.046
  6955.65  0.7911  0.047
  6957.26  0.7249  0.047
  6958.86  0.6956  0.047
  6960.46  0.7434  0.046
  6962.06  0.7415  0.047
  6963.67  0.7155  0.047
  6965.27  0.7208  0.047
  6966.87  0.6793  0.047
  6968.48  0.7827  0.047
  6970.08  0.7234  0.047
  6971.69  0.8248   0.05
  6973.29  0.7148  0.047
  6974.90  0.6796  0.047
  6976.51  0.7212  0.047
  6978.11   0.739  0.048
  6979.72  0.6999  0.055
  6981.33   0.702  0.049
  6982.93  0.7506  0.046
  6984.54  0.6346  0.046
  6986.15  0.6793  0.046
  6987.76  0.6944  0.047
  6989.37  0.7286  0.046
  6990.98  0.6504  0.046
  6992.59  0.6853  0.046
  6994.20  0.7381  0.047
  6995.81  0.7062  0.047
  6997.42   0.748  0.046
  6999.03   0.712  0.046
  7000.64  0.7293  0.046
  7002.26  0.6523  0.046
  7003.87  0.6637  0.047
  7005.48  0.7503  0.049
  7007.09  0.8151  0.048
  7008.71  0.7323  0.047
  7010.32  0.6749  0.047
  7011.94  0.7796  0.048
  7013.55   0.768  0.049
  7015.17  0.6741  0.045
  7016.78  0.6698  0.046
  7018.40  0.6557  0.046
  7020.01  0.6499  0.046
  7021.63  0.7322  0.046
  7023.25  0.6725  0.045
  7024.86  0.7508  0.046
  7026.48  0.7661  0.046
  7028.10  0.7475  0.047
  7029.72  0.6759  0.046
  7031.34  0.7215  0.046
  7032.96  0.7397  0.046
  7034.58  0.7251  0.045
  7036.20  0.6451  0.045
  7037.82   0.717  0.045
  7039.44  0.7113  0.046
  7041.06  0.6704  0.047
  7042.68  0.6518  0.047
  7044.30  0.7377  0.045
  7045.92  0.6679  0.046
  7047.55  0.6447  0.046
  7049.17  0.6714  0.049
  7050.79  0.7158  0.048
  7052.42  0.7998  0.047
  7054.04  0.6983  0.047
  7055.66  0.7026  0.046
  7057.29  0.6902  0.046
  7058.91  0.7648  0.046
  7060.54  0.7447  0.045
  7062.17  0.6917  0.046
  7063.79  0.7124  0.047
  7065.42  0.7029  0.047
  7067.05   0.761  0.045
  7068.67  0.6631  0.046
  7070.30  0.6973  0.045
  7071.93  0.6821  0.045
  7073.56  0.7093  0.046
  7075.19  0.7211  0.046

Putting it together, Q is 0.5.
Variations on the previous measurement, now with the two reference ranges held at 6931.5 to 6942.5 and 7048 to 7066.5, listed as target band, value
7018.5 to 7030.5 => 0.1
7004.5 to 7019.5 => -0.1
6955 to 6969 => -0.3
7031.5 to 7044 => 0.3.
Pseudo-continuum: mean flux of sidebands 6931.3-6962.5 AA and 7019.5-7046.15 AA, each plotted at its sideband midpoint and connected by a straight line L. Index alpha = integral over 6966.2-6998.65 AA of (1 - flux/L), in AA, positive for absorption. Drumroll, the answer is -0.1 AA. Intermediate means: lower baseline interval 0.715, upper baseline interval 0.706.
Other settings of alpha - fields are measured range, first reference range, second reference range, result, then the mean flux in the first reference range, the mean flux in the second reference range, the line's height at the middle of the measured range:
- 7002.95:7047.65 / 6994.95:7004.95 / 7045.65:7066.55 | -0.12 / 0.704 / 0.71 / 0.706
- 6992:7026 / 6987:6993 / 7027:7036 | -0.51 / 0.69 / 0.718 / 0.703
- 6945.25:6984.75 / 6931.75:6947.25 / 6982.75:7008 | -0.34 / 0.719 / 0.708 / 0.714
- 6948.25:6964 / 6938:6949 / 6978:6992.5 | -0.16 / 0.712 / 0.695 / 0.707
